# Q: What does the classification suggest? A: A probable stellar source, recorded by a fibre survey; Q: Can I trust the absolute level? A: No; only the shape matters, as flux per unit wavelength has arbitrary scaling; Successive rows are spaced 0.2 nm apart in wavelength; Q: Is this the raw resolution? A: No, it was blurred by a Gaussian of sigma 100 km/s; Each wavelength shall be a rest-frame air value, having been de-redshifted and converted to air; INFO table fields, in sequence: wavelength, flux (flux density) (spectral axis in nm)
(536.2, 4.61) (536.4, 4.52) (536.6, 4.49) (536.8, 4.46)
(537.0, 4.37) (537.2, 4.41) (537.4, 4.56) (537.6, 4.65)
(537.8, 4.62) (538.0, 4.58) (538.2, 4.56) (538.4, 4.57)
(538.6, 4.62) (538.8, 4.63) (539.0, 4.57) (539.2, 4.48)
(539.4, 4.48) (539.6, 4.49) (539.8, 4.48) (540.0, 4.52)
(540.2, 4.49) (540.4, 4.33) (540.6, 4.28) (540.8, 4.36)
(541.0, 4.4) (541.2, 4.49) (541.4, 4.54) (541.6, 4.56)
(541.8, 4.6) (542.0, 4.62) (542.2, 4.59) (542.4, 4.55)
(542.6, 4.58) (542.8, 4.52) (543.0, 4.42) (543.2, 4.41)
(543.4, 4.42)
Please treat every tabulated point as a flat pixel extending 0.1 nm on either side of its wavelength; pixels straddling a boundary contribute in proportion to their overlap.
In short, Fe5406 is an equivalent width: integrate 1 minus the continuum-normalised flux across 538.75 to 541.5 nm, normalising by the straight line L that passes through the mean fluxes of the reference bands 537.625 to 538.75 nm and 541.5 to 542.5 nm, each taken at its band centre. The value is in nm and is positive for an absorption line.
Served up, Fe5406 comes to 0.075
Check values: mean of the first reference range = 4.6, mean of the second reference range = 4.58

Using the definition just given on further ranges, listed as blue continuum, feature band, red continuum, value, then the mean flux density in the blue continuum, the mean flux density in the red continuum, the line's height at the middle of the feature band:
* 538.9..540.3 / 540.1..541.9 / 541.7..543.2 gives 0.03 nm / 4.5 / 4.54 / 4.52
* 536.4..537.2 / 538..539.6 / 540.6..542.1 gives -0.03 nm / 4.45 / 4.49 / 4.47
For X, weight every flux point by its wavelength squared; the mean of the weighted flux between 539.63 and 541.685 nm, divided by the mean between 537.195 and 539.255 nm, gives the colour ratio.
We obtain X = 1.0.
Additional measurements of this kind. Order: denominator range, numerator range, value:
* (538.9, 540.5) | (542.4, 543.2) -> 1.02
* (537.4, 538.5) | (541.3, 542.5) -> 1.01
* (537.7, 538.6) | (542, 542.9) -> 1.01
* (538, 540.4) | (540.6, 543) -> 1.01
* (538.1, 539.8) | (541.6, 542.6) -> 1.02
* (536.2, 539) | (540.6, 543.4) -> 1.01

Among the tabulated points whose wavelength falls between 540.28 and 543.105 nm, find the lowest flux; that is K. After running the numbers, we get 4.28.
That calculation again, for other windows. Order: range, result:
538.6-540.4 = 4.33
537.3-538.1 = 4.56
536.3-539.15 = 4.37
